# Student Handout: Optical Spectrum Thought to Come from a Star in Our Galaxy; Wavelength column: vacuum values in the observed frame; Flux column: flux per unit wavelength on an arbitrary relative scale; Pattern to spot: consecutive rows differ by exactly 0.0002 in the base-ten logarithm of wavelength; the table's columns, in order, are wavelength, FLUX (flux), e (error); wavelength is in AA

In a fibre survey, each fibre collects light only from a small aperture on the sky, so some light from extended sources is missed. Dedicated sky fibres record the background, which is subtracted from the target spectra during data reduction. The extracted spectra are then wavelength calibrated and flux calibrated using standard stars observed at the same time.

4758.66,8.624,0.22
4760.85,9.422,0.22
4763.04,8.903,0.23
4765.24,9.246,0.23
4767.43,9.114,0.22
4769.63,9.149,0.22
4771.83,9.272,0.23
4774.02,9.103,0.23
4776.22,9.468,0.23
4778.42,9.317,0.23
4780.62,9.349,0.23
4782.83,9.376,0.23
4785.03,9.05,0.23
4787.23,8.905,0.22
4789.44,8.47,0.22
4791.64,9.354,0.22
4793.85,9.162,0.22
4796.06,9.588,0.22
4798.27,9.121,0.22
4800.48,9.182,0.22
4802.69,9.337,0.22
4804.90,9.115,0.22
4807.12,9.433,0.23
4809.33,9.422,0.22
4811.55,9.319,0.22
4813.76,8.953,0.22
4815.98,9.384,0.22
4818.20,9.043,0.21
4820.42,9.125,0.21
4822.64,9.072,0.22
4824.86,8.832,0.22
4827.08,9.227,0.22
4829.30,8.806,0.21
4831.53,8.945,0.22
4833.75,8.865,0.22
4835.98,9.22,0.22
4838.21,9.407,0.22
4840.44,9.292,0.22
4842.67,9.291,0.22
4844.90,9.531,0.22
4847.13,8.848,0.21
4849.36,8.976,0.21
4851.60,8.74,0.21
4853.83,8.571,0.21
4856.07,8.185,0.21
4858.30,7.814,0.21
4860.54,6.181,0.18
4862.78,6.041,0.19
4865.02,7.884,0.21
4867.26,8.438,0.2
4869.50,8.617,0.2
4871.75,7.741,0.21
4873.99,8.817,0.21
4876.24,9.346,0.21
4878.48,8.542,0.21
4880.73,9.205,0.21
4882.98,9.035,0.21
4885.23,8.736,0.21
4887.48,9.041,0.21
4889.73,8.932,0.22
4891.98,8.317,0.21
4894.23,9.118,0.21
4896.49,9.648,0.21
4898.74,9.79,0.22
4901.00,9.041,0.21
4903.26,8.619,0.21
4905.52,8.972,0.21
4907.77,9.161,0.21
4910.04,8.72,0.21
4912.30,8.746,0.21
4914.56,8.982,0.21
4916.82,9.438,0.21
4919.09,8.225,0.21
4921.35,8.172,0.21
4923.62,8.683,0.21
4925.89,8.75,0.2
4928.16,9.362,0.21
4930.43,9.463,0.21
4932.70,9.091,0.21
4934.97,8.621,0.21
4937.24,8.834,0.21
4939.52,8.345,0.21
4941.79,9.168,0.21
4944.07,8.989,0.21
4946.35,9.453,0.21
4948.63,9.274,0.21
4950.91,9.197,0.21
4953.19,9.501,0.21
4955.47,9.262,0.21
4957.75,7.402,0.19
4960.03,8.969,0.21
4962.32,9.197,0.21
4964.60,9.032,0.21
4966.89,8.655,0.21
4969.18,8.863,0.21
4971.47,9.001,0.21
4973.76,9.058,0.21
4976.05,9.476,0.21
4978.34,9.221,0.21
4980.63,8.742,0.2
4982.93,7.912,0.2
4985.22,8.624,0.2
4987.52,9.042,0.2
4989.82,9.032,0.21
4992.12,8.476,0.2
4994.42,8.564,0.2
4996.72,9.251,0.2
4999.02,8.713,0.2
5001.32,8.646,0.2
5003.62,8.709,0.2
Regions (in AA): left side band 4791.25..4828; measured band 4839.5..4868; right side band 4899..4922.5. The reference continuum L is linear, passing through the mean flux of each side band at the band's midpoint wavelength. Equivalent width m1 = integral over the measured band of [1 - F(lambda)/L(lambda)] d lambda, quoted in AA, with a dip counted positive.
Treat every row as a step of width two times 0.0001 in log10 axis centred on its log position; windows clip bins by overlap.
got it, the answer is 2.4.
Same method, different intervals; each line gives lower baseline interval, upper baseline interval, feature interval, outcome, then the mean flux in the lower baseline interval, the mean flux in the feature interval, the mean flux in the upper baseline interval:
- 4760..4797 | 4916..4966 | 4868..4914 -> 0.5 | 9.19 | 8.9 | 8.92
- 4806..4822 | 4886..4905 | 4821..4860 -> 1.2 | 9.23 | 8.88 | 9.05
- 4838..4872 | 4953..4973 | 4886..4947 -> -2.3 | 8.33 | 8.95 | 8.85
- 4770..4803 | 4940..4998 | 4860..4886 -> 2.3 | 9.2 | 8.25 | 8.93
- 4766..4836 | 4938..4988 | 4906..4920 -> 0.2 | 9.16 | 8.9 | 8.92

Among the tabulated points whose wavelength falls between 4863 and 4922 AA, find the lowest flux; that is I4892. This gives 7.741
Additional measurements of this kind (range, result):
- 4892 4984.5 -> 7.402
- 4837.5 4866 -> 6.041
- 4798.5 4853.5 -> 8.74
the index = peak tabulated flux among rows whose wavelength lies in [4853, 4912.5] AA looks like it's 9.79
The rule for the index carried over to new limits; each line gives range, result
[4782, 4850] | 9.588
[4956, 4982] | 9.476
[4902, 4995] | 9.501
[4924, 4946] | 9.463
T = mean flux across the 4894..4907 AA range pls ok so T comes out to 9.2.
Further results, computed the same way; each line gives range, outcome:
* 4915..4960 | 8.91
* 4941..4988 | 8.95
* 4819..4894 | 8.66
